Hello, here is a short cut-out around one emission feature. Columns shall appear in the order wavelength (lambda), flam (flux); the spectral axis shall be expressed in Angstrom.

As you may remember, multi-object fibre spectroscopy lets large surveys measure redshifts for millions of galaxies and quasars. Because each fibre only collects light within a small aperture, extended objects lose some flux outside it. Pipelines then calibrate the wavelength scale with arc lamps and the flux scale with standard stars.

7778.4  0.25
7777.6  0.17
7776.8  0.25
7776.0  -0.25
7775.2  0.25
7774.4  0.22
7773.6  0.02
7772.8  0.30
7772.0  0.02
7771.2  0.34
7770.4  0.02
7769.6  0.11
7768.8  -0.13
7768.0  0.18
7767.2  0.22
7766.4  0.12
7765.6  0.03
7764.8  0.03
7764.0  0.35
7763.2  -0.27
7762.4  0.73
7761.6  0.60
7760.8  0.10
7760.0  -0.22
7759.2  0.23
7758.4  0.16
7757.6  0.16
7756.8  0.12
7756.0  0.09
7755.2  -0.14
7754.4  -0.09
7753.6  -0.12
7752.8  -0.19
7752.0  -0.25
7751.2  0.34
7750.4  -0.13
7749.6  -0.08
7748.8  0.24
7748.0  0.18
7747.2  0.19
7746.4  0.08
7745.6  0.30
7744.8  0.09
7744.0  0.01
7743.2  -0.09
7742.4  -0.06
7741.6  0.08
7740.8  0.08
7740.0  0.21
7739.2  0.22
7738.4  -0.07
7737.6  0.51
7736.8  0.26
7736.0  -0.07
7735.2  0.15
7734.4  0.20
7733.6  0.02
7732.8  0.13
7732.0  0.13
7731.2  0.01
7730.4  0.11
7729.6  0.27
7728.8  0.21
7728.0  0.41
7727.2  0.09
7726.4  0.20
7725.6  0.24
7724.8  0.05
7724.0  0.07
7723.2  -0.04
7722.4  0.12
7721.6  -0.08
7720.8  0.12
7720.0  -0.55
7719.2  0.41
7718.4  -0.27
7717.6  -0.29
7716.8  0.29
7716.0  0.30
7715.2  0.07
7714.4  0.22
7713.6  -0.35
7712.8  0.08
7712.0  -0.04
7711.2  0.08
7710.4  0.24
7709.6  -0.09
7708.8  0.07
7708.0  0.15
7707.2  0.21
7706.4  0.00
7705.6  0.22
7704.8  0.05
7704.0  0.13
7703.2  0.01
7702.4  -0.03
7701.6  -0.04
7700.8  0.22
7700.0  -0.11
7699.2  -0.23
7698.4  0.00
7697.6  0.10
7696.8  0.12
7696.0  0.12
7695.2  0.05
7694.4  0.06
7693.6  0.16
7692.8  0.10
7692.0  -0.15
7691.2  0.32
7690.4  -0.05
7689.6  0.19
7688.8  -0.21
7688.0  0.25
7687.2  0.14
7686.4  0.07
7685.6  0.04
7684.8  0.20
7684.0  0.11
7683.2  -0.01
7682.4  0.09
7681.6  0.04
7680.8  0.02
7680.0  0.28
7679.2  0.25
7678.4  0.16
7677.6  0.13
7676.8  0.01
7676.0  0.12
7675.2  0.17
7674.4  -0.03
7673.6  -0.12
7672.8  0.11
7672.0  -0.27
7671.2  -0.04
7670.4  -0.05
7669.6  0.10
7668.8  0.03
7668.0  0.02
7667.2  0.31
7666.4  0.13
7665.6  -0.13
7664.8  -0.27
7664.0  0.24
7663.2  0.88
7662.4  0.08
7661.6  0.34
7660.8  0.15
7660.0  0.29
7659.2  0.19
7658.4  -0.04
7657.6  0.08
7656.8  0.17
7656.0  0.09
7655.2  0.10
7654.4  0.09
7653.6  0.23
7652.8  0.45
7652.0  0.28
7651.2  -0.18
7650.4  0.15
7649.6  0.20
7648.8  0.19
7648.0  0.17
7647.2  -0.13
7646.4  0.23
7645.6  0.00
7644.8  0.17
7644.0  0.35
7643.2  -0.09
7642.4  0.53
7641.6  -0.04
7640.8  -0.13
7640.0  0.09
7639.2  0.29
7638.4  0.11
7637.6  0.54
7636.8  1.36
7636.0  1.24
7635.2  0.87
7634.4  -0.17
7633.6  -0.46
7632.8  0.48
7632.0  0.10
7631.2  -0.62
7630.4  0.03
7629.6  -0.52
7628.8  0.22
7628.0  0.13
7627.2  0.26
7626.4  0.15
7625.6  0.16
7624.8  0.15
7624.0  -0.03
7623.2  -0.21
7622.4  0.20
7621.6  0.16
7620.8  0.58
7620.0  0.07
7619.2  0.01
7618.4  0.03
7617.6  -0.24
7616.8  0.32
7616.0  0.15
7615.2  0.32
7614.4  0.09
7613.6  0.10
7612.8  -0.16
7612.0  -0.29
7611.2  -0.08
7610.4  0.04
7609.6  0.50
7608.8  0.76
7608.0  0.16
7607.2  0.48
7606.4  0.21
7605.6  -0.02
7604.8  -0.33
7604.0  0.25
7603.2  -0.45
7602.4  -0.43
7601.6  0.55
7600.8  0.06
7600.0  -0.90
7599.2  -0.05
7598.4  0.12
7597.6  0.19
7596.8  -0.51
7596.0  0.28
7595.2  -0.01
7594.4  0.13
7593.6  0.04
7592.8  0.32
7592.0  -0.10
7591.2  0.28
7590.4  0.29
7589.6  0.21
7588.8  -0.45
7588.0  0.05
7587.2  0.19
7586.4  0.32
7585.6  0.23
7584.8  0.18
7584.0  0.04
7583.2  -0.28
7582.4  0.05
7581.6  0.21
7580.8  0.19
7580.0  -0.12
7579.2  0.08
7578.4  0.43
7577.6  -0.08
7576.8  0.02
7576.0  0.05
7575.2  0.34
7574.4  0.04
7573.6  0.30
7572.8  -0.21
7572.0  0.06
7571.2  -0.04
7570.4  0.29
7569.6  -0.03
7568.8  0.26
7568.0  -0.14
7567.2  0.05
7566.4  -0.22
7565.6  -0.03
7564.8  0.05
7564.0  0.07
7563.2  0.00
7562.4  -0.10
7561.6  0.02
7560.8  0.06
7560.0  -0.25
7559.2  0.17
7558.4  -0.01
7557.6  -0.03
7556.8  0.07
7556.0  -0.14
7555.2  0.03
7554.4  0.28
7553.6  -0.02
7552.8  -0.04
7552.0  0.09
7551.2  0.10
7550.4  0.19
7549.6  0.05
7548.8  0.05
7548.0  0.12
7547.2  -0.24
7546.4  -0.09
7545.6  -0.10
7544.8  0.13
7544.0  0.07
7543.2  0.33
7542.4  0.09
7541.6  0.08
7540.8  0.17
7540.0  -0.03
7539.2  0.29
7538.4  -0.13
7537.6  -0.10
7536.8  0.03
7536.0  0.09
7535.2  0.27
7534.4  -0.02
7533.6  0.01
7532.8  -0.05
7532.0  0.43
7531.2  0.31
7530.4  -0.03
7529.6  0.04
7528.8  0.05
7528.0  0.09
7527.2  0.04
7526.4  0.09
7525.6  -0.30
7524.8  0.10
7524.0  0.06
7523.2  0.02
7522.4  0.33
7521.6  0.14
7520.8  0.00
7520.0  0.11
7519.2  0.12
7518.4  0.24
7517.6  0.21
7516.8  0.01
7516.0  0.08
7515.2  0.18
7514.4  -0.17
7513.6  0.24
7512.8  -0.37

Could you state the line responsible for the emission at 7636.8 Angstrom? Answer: H-alpha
